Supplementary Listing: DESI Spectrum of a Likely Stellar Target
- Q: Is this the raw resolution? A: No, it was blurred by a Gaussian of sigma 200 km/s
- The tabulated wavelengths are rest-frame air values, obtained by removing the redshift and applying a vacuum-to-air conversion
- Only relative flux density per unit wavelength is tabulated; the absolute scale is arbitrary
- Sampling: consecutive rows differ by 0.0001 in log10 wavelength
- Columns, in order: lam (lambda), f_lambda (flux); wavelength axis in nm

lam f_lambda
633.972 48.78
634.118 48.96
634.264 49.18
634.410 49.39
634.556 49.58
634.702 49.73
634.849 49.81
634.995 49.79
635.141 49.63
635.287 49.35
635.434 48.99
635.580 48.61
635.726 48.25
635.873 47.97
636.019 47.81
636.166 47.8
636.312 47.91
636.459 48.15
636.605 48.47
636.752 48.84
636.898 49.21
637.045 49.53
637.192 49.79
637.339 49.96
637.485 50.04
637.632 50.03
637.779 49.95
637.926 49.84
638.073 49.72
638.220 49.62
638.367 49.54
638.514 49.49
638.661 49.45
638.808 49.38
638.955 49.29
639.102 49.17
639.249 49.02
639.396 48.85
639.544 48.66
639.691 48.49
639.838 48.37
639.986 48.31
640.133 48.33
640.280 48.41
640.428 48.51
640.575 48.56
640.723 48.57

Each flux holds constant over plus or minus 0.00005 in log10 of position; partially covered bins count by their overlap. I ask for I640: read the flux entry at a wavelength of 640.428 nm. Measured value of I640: 48.51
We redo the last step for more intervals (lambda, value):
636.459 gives 48.15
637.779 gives 49.95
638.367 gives 49.54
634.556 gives 49.58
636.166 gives 47.8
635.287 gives 49.35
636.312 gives 47.91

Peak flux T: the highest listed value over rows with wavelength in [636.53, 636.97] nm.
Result 49.21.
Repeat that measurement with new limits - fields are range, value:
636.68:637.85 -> 50.04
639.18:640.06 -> 49.02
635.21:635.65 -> 49.35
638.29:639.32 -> 49.54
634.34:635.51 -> 49.81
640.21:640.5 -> 48.51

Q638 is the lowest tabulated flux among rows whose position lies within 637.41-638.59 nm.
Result 49.49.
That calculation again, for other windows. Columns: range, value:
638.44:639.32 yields 49.02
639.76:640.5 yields 48.31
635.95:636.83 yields 47.8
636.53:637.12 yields 48.47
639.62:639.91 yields 48.37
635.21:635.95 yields 47.97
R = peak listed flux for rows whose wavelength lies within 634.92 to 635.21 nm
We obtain 49.79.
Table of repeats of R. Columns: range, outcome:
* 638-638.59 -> 49.72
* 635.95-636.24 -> 47.81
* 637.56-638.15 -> 50.03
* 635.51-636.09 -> 48.61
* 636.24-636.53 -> 48.15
